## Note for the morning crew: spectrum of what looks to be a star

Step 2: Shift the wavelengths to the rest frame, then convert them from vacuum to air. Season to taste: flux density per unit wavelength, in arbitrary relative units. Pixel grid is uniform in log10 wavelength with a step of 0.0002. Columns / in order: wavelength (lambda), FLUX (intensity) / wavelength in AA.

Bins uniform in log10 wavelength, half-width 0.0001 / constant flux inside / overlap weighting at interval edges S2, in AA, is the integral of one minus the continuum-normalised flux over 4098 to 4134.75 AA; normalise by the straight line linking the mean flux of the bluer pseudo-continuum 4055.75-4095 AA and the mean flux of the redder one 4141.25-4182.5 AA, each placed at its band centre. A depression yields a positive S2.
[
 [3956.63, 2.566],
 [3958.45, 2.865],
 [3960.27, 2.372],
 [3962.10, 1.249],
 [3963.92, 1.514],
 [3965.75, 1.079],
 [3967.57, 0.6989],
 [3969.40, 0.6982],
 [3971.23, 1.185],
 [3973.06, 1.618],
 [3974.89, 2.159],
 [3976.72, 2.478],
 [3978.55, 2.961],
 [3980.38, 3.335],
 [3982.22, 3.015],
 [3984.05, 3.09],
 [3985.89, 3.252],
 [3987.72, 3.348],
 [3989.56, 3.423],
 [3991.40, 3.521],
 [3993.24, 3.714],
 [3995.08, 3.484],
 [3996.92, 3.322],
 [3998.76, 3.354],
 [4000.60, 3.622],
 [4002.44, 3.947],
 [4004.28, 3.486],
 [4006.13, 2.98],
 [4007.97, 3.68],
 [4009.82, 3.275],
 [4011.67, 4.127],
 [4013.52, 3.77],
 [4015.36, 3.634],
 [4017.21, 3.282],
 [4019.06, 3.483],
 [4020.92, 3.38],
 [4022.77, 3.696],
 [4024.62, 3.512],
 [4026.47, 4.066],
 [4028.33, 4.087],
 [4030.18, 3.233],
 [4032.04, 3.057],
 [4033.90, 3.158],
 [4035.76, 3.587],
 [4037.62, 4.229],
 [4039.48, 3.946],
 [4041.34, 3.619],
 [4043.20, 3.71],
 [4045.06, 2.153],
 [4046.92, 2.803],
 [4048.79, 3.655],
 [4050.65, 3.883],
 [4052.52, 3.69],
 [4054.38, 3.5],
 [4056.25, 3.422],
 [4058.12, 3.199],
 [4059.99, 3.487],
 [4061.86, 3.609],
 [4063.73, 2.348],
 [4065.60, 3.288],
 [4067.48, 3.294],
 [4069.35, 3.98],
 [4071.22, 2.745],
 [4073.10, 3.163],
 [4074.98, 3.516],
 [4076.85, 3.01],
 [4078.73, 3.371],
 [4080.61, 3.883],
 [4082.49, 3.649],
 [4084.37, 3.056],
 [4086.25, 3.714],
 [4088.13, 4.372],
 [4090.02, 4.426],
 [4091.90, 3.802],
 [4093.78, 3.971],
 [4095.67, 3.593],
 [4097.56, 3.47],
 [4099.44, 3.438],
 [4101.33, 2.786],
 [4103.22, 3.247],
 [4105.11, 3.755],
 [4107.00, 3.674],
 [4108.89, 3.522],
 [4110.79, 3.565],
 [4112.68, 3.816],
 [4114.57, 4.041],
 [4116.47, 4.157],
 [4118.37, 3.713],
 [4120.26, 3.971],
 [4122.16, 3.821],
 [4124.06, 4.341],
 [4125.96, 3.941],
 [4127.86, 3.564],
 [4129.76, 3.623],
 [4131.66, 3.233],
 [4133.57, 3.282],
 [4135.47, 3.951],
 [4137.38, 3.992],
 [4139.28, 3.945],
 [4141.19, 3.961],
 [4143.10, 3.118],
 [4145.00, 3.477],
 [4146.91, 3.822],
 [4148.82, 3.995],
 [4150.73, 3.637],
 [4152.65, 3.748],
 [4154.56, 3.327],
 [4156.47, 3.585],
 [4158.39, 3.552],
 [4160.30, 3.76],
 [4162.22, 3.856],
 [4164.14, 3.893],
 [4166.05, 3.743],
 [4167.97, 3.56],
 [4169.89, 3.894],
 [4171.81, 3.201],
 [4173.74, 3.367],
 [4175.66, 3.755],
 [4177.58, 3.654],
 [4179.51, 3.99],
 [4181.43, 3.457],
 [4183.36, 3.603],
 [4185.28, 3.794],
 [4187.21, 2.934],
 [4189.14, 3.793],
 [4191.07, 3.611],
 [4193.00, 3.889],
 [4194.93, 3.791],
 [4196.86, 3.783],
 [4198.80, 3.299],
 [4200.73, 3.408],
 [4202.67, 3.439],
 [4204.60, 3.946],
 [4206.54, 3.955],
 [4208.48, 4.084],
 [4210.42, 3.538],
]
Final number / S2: -0.9 AA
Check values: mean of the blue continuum 3.49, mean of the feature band 3.66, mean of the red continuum 3.64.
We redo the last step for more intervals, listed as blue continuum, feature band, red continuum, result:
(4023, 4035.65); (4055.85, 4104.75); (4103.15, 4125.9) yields 3.31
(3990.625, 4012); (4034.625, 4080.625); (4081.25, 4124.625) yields 3.11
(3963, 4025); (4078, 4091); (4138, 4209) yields -1.82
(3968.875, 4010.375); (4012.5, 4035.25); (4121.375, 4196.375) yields -2.76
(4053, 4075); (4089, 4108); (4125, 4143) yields -0.71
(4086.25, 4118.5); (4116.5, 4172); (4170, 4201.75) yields -0.96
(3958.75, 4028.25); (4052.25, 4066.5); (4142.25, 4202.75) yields -0.44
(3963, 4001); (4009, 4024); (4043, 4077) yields -3.51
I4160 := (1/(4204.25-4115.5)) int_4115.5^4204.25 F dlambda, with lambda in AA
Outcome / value 3.68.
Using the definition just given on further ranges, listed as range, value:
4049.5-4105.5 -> 3.49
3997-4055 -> 3.53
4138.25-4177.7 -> 3.66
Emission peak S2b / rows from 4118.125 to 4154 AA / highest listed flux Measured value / 4.341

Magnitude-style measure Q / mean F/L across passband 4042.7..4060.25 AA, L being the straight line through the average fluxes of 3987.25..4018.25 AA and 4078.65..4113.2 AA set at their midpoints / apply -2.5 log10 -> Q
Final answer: 0.08 mag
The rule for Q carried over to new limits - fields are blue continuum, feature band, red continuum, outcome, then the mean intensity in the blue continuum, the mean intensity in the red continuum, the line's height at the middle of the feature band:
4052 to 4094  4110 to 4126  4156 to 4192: -0.11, 3.49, 3.63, 3.55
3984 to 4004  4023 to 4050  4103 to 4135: 0.02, 3.48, 3.74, 3.57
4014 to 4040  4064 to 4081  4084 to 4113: 0.10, 3.59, 3.65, 3.63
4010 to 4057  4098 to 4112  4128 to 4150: 0.06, 3.54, 3.67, 3.63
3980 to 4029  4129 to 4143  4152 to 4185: -0.02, 3.51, 3.65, 3.62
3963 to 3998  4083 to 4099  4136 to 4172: -0.16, 2.53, 3.7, 3.27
